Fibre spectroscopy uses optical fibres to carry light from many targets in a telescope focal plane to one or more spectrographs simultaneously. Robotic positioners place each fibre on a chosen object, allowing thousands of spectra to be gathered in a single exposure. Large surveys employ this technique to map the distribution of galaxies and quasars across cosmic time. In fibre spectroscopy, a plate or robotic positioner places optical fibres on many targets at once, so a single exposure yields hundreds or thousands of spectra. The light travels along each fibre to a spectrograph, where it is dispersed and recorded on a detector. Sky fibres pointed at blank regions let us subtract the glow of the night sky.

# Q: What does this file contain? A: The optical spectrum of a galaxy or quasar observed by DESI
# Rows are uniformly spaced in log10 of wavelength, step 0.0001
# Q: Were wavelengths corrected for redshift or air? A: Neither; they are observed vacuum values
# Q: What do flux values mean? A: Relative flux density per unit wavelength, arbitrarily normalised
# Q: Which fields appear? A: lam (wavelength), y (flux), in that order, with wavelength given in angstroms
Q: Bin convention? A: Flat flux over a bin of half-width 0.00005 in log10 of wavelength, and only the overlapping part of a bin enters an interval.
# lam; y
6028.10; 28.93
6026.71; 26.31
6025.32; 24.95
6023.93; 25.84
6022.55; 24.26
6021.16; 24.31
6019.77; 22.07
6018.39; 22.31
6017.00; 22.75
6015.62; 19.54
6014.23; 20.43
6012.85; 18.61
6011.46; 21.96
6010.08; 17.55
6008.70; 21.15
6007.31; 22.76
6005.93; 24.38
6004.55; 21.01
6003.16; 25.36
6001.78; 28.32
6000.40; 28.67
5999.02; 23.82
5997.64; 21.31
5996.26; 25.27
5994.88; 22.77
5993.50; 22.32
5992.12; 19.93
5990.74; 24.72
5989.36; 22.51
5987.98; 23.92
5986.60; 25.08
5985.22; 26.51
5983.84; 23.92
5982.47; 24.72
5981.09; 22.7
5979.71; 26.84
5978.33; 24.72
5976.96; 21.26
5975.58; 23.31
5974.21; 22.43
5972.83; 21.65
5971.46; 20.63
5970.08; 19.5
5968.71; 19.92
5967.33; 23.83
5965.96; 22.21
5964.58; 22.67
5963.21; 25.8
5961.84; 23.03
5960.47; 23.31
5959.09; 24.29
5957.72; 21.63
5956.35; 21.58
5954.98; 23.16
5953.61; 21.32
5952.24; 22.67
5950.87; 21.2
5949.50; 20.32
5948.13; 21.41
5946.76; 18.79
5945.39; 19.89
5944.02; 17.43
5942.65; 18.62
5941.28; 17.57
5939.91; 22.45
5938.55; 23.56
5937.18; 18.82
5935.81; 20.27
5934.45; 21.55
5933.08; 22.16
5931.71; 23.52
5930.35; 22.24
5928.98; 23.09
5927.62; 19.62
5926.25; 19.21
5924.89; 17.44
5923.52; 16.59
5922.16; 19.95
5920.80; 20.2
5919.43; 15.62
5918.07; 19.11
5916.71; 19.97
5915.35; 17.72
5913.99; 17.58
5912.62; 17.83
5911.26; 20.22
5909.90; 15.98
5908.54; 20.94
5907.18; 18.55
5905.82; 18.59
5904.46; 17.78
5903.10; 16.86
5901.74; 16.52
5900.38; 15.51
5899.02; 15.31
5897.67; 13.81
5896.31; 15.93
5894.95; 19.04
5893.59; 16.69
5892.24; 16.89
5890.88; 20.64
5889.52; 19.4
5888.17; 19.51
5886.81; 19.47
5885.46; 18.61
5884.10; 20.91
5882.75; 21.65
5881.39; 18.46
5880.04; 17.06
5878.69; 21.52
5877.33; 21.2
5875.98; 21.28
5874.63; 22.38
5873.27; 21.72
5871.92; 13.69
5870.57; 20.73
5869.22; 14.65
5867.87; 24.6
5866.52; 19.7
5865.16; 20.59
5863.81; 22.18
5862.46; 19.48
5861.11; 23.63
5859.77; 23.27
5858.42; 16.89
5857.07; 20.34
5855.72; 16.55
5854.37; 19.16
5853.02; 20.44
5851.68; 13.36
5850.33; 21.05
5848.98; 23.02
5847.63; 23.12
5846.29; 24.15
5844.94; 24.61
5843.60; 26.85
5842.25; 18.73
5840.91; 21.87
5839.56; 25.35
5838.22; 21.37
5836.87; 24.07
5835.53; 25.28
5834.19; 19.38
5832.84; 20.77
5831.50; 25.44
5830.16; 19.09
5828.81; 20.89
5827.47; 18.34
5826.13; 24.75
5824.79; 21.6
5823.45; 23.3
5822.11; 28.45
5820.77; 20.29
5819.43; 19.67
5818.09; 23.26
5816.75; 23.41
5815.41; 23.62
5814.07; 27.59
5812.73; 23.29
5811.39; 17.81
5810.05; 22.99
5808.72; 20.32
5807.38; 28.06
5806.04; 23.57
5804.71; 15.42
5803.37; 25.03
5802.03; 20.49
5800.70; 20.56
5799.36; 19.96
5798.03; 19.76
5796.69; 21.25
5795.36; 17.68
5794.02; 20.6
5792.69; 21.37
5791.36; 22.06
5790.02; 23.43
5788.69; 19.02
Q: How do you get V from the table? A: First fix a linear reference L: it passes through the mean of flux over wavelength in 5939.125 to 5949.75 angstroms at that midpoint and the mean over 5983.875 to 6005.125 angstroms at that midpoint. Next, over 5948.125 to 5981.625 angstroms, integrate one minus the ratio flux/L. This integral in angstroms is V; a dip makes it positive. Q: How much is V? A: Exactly -1.7 angstroms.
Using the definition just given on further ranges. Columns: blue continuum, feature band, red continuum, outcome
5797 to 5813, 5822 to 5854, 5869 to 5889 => -2.41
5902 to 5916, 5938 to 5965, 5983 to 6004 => -0.33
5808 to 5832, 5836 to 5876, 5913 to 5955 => 1.32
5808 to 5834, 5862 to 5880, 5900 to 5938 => 0.42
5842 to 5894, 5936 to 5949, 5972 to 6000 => 1.43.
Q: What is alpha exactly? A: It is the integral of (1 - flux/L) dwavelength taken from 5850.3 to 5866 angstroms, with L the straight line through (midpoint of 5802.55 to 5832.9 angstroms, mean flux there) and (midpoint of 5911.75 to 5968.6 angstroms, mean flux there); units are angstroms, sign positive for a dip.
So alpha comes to 1.6 angstroms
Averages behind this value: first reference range 22.5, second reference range 20.7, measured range 19.7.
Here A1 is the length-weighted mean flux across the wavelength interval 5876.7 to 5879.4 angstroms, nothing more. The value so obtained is 21.3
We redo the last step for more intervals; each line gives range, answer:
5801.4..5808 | 22.5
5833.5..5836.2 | 22.3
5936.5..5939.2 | 21.1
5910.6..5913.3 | 19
